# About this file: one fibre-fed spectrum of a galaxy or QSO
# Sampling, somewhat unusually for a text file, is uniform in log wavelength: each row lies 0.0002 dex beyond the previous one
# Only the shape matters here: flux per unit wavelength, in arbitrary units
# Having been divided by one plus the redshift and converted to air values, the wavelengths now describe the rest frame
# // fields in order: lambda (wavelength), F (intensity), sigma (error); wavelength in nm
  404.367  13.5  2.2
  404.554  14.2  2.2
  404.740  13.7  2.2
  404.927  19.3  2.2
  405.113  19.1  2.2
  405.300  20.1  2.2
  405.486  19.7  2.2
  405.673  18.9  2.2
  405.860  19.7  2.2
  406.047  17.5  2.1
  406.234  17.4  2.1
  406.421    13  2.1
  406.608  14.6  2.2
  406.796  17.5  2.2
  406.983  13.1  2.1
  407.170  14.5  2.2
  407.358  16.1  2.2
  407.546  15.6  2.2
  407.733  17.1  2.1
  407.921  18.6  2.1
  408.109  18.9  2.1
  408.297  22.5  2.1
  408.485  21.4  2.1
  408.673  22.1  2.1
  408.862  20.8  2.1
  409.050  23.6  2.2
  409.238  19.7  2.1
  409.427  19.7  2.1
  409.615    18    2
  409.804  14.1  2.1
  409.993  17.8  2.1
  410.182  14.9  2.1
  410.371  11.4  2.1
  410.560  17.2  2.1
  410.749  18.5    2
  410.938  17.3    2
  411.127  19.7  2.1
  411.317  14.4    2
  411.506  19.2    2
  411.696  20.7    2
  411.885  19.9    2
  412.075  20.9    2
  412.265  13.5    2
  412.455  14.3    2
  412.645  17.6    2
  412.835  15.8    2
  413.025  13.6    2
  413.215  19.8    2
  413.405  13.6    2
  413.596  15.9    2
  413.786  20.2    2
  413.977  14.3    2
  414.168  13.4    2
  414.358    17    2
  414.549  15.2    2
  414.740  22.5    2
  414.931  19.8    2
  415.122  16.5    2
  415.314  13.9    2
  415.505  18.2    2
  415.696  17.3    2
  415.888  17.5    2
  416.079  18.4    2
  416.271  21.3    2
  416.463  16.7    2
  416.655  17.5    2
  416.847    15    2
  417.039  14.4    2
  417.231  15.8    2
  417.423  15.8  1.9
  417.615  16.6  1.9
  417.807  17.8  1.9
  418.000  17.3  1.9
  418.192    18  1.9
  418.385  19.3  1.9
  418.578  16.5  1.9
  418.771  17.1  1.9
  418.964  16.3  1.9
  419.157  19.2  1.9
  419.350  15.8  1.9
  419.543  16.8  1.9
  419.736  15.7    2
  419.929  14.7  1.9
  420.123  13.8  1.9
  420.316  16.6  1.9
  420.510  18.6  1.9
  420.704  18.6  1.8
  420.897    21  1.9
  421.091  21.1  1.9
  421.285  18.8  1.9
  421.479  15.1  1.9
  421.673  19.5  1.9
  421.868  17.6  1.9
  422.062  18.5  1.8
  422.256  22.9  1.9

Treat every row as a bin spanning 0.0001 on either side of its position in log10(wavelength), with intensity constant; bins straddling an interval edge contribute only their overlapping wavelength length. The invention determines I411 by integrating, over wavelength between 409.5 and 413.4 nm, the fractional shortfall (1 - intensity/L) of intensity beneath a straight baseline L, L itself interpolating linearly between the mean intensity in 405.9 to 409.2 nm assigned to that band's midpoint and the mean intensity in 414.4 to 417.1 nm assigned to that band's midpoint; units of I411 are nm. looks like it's 0.19 nm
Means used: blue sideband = 18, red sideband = 17.5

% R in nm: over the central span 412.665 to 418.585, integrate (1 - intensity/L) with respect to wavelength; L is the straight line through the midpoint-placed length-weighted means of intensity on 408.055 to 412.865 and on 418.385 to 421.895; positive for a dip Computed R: 0.28 nm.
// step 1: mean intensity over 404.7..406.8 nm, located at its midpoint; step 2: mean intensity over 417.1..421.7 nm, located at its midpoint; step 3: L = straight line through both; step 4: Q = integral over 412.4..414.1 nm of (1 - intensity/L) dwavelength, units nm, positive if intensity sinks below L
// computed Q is 0.13 nm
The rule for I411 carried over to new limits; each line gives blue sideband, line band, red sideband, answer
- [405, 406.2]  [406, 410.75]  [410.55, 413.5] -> 0.20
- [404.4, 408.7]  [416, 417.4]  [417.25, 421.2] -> 0.03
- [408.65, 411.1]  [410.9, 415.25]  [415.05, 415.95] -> 0.02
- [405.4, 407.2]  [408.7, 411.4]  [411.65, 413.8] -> -0.15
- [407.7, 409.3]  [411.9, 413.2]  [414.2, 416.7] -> 0.17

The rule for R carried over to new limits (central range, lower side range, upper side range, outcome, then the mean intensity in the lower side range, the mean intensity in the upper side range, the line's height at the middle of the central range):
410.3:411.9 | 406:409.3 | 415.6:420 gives 0.01 nm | 18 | 17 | 17.7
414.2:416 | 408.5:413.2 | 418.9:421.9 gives 0.02 nm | 17.8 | 17.5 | 17.6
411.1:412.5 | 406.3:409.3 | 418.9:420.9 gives -0.02 nm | 18.1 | 16.8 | 17.7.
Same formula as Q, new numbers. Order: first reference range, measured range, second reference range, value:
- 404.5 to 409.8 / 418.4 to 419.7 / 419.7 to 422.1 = 0.051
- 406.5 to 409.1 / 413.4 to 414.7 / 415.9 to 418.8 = 0.107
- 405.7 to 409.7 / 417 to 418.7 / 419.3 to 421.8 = 0.064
